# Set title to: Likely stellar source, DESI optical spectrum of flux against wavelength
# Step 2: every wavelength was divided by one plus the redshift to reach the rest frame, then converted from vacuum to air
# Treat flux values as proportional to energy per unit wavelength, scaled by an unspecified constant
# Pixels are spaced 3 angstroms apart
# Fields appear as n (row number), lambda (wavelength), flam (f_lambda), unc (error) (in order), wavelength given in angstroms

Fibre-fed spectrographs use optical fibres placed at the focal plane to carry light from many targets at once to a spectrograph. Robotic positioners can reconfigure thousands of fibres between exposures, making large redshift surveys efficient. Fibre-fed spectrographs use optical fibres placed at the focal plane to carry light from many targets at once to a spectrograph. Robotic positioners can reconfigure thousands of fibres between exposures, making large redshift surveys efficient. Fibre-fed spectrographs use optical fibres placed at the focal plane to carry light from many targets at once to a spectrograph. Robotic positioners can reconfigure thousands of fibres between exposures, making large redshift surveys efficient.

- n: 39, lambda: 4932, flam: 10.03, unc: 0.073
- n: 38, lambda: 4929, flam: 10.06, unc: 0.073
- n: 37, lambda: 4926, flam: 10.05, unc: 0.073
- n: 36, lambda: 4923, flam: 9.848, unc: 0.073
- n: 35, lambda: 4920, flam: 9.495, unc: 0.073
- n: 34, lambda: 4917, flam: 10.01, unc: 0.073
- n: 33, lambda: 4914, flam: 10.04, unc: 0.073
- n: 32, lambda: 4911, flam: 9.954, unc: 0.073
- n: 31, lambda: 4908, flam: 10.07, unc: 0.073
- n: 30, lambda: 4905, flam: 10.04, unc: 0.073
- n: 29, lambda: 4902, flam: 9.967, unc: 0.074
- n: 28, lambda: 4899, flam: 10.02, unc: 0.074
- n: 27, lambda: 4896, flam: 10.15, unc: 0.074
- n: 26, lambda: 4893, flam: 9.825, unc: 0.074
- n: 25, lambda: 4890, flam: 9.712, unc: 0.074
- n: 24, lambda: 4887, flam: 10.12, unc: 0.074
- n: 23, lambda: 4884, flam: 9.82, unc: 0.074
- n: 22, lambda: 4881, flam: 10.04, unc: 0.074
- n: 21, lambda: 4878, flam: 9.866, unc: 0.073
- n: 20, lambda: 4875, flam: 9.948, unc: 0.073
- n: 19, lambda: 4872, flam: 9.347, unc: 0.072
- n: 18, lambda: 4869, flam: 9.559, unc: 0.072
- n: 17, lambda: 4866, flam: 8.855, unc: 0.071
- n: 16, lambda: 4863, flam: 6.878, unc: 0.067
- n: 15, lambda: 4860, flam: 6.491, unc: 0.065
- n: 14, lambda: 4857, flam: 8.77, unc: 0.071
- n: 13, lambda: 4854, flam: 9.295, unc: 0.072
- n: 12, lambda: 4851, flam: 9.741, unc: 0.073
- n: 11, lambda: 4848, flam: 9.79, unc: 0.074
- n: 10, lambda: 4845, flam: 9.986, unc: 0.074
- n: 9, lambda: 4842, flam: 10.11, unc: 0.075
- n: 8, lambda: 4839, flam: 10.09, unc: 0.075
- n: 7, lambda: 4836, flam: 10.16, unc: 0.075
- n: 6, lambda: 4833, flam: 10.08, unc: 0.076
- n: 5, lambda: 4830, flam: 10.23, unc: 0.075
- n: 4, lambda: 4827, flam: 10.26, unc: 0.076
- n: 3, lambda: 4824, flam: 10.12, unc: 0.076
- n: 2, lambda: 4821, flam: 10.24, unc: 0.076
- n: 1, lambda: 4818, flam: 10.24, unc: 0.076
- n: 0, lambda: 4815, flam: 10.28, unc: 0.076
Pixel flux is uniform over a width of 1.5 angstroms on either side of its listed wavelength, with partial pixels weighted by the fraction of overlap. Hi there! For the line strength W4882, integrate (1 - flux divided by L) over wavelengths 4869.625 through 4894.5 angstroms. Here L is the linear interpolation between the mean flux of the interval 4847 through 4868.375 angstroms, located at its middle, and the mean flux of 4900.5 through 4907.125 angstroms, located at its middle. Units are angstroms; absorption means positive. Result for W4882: -1.3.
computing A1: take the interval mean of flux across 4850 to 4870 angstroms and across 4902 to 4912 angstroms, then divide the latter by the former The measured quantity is 1.18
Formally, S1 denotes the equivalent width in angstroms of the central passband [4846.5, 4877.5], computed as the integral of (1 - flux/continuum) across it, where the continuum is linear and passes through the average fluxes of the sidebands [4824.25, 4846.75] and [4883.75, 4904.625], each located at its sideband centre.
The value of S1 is 3.5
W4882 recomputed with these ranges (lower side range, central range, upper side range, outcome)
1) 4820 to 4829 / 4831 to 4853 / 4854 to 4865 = -2.6 angstroms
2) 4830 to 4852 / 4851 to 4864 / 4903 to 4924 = 2.4 angstroms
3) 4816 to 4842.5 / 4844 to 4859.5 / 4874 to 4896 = 1.2 angstroms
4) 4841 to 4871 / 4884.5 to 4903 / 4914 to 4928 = -0.9 angstroms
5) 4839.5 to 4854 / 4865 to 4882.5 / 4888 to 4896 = 0.4 angstroms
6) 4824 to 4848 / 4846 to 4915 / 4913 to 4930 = 3.5 angstroms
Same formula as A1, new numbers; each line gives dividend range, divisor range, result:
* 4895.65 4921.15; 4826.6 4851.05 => 0.99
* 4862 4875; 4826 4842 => 0.87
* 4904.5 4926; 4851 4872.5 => 1.17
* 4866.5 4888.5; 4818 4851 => 0.97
